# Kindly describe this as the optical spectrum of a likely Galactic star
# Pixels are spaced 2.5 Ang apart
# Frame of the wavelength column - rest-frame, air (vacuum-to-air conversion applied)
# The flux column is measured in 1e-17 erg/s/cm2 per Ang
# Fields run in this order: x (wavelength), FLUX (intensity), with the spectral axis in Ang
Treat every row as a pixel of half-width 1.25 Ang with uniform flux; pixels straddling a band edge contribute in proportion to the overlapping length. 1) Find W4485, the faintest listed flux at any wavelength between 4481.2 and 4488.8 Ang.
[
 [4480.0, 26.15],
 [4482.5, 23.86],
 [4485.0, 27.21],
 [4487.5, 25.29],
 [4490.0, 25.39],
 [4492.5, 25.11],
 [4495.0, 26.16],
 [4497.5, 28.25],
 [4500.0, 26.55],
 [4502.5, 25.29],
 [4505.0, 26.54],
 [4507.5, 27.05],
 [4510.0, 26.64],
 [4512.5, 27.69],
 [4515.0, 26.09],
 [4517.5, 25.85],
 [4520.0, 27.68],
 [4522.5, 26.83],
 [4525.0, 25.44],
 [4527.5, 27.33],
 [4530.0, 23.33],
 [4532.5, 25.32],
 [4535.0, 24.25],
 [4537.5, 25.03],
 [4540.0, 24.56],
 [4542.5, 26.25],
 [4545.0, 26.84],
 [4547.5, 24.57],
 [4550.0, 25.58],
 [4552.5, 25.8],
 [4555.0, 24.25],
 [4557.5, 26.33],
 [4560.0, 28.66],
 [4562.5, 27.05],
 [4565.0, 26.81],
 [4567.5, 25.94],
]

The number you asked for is 23.86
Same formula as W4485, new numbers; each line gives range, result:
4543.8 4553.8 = 24.57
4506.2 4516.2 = 26.09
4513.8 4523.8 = 25.85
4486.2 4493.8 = 25.11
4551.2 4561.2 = 24.25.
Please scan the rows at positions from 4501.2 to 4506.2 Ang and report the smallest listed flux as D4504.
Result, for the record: 25.29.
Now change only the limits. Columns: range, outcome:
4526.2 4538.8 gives 23.33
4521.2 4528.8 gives 25.44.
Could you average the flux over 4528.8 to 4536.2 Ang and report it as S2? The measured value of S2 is 24.3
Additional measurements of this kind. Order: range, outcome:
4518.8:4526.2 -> 26.7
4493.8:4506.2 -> 26.6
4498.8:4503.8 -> 25.9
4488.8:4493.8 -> 25.3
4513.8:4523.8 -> 26.6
